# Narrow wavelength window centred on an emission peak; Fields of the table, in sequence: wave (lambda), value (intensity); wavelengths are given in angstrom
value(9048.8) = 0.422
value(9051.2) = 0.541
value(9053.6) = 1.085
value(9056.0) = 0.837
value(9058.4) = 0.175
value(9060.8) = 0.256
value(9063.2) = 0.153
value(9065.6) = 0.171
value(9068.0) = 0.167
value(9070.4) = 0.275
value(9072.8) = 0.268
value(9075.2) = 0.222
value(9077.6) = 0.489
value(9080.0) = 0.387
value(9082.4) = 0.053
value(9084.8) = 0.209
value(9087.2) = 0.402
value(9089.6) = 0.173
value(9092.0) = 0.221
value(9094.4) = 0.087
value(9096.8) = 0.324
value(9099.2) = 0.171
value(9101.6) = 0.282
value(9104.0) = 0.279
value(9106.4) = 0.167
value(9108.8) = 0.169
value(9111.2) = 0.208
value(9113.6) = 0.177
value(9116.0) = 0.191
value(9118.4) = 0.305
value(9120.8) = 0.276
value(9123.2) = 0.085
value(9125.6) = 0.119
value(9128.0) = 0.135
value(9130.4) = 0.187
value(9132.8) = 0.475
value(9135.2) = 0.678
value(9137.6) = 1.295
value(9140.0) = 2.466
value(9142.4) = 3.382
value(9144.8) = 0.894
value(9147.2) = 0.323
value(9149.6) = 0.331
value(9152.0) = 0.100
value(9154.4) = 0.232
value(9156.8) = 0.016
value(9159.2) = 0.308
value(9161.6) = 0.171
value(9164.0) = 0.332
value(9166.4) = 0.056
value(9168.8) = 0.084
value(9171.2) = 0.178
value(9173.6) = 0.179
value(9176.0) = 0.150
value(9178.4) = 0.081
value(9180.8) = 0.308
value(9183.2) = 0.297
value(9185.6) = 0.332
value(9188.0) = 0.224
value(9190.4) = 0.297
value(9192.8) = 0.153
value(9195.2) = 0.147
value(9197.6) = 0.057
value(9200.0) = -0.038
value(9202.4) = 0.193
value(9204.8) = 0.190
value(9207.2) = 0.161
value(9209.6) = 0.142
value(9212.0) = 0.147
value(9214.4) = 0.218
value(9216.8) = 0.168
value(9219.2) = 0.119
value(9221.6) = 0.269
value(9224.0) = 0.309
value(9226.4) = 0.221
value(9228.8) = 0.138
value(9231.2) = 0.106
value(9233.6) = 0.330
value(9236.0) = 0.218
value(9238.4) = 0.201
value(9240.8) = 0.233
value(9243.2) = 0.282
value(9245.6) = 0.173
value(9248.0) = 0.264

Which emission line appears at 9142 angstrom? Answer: [O III] 5007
